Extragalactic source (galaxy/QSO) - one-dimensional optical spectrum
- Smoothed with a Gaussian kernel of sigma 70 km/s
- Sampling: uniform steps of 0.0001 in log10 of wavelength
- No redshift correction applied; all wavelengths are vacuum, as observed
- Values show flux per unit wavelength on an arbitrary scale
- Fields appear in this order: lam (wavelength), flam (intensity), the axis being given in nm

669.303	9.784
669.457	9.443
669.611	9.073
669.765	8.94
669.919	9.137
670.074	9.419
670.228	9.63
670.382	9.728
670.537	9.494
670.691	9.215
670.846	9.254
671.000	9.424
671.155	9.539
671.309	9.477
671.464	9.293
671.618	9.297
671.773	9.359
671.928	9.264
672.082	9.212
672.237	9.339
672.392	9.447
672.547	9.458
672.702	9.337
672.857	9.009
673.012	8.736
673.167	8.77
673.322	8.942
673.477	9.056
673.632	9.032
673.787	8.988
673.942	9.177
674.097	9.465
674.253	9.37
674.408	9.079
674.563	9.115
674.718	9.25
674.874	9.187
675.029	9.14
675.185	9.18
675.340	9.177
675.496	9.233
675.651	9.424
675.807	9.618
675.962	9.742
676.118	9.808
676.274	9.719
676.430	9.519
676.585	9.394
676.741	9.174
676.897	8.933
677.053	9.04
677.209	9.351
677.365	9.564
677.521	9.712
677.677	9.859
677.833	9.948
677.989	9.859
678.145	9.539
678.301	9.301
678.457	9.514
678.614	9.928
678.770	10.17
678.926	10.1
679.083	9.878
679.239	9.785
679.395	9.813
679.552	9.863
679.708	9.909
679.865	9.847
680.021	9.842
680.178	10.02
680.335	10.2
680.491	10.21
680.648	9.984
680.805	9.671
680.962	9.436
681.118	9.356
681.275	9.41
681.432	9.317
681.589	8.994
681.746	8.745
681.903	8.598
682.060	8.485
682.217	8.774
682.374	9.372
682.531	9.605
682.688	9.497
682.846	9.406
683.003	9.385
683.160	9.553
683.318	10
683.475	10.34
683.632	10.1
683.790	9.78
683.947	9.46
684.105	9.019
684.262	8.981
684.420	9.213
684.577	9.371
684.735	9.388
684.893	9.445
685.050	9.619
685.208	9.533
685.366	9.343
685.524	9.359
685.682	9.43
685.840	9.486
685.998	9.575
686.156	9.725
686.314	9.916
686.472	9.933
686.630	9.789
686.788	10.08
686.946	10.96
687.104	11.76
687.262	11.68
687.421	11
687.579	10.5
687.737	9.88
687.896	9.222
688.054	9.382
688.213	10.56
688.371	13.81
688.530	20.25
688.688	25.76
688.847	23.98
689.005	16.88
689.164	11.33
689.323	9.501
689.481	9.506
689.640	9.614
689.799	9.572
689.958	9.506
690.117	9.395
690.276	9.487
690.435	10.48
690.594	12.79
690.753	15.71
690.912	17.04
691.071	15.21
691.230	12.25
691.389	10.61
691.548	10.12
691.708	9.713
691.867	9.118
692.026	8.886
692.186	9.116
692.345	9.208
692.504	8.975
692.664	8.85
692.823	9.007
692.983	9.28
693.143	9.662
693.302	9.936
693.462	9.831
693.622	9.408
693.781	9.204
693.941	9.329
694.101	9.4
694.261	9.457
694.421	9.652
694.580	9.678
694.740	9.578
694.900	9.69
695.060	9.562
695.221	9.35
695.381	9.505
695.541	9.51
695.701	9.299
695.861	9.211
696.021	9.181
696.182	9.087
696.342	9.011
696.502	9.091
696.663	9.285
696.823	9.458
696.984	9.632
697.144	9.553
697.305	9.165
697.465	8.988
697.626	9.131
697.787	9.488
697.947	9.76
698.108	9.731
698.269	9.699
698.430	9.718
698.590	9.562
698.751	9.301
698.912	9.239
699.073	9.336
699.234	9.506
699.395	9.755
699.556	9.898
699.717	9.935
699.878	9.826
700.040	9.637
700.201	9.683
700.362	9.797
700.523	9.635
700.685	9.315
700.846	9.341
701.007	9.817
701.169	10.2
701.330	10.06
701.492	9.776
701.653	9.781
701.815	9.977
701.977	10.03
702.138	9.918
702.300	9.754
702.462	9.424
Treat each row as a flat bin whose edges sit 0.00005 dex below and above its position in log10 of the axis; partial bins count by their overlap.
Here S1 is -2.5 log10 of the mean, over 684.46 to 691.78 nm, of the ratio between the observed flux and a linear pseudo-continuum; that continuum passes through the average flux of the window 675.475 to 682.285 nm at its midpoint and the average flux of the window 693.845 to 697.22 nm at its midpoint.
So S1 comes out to -0.215 mag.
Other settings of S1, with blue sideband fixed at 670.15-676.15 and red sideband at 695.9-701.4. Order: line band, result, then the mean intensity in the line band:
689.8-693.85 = -0.11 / 10.5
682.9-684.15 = -0.04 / 9.72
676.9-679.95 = -0.04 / 9.72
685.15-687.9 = -0.08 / 10.1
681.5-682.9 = 0.04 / 9.05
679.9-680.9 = -0.07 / 9.97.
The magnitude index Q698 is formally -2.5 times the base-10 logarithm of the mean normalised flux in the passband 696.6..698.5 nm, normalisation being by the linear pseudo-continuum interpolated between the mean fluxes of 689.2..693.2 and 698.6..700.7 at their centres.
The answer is 0.04 mag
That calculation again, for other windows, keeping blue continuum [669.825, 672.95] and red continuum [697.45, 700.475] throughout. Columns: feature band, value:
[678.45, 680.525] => -0.06 mag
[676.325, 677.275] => 0.02 mag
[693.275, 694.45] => 0.01 mag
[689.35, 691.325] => -0.22 mag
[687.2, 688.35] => -0.11 mag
